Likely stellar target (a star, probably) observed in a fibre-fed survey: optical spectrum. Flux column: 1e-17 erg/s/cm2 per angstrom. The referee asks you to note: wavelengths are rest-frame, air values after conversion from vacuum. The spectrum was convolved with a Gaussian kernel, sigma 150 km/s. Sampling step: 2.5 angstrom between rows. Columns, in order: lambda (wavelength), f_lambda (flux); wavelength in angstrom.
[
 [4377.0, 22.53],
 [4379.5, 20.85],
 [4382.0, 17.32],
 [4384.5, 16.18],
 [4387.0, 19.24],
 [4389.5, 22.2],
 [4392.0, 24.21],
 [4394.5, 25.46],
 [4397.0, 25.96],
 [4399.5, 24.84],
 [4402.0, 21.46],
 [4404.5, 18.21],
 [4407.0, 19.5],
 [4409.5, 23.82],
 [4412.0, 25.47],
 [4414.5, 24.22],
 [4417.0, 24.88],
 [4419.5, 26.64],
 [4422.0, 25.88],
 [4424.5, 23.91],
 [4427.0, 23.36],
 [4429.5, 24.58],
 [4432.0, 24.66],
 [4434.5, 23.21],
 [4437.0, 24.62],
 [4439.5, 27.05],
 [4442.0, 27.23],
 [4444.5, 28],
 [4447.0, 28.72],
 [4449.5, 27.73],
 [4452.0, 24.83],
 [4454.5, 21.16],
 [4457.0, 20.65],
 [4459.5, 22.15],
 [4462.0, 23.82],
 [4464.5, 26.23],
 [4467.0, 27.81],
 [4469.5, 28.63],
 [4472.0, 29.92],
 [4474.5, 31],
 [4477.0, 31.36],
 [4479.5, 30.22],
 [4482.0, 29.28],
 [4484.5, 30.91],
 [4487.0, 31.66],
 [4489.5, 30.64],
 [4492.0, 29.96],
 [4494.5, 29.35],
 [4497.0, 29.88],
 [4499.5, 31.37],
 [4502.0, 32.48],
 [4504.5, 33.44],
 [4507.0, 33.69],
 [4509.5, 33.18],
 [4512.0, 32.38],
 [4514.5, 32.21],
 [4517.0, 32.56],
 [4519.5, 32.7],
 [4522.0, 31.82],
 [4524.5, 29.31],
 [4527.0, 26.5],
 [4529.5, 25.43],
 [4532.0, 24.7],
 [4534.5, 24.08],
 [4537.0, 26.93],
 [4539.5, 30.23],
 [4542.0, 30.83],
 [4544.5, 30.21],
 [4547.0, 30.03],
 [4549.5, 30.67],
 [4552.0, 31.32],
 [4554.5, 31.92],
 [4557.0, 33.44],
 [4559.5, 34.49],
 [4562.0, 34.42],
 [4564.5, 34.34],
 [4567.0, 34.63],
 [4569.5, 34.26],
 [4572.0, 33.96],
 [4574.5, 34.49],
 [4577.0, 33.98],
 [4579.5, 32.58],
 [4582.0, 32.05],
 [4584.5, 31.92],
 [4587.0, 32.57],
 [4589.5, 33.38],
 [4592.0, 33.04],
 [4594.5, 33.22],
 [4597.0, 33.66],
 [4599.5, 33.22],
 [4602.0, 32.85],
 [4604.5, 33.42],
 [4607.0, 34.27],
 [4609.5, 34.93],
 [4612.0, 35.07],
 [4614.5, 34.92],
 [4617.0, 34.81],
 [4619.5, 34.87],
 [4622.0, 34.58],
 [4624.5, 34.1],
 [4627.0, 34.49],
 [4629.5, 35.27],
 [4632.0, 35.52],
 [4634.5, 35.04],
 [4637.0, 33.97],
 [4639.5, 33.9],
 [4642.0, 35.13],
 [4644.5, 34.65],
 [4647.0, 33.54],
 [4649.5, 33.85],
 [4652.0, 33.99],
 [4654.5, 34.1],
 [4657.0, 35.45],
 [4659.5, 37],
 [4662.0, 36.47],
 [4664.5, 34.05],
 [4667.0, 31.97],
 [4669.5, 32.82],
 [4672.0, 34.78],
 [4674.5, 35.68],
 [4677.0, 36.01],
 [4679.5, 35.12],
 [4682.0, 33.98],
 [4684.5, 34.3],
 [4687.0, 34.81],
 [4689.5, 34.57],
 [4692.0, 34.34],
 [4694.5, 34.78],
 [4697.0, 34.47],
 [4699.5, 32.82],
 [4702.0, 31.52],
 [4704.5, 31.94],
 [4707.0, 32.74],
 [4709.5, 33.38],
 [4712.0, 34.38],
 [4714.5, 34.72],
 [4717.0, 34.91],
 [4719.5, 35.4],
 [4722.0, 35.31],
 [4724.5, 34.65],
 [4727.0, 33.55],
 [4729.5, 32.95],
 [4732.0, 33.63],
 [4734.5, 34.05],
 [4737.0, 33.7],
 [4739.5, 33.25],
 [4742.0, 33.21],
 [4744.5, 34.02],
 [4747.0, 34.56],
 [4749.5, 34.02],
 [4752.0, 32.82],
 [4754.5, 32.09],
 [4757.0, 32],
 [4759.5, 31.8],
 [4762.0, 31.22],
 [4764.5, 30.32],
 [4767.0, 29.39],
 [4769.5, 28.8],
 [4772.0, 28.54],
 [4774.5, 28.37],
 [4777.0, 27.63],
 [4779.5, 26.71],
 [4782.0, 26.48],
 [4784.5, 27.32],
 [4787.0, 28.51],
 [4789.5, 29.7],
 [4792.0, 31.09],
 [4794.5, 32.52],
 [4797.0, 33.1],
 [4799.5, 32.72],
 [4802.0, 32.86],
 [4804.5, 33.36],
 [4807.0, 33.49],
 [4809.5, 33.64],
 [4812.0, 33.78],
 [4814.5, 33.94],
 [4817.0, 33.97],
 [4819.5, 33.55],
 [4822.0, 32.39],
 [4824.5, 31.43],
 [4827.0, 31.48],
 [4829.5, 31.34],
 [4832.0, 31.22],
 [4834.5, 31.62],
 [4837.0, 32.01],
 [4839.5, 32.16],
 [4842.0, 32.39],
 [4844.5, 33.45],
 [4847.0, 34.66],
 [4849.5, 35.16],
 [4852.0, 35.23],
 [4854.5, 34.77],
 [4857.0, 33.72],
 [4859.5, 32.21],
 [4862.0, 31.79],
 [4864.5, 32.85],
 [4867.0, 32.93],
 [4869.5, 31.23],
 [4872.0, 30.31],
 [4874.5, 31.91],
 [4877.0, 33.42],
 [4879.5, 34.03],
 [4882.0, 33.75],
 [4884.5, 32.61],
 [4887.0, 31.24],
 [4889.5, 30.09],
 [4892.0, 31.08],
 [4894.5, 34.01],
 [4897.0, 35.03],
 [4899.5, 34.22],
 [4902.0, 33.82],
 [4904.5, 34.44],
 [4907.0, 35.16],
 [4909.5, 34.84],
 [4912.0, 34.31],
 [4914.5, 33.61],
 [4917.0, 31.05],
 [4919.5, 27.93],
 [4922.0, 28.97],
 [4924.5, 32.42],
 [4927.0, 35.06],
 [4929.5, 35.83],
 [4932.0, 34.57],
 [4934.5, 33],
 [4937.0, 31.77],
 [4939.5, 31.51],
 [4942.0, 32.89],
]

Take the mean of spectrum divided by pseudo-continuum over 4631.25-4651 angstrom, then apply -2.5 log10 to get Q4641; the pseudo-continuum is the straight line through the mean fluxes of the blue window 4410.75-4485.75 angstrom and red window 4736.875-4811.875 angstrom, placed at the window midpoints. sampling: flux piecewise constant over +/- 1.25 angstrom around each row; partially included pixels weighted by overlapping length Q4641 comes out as -0.18 mag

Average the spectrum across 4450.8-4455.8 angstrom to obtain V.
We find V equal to 23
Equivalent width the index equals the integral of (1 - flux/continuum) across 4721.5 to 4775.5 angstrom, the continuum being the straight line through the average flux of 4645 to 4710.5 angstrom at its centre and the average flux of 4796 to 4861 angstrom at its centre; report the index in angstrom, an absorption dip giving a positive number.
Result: 2.1 angstrom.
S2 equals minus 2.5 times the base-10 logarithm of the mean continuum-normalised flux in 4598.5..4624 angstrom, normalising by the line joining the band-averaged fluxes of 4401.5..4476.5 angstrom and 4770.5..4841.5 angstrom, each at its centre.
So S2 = -0.22 mag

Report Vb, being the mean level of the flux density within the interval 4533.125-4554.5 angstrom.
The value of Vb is 29.4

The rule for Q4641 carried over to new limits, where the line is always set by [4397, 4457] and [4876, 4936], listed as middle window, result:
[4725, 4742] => -0.12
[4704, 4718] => -0.14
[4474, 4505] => -0.20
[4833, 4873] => -0.03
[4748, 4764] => -0.06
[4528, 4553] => -0.07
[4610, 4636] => -0.24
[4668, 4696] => -0.19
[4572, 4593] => -0.21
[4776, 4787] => 0.14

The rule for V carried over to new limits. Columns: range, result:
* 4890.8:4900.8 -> 33.6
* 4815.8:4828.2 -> 32.6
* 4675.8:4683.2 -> 35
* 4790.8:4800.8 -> 32.4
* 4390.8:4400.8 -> 25.1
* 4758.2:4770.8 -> 30.3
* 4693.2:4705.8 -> 33.1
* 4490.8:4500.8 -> 30.2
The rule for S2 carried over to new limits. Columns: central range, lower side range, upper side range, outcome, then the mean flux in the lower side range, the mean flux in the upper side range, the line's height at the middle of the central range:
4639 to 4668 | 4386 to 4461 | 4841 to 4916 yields -0.20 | 24.1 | 33.3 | 28.8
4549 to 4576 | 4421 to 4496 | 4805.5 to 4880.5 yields -0.17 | 27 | 32.9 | 28.6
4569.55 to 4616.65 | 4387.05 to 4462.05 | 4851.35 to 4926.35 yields -0.22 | 24.2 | 32.8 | 27.3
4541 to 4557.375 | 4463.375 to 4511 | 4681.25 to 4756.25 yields 0.01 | 30.6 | 33.8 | 31.5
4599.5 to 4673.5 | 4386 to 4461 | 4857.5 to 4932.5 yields -0.22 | 24.1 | 32.8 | 28.1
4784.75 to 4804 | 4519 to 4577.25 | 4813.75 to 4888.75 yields 0.04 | 31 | 32.7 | 32.4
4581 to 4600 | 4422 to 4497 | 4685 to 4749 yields -0.08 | 27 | 33.9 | 30.5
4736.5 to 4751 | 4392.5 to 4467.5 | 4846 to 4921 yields -0.11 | 24.5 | 33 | 30.4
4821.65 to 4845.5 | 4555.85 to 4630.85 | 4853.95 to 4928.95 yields 0.04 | 33.9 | 32.8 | 33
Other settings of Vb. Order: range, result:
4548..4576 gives 33.4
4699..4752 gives 33.7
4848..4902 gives 33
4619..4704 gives 34.4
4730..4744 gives 33.6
